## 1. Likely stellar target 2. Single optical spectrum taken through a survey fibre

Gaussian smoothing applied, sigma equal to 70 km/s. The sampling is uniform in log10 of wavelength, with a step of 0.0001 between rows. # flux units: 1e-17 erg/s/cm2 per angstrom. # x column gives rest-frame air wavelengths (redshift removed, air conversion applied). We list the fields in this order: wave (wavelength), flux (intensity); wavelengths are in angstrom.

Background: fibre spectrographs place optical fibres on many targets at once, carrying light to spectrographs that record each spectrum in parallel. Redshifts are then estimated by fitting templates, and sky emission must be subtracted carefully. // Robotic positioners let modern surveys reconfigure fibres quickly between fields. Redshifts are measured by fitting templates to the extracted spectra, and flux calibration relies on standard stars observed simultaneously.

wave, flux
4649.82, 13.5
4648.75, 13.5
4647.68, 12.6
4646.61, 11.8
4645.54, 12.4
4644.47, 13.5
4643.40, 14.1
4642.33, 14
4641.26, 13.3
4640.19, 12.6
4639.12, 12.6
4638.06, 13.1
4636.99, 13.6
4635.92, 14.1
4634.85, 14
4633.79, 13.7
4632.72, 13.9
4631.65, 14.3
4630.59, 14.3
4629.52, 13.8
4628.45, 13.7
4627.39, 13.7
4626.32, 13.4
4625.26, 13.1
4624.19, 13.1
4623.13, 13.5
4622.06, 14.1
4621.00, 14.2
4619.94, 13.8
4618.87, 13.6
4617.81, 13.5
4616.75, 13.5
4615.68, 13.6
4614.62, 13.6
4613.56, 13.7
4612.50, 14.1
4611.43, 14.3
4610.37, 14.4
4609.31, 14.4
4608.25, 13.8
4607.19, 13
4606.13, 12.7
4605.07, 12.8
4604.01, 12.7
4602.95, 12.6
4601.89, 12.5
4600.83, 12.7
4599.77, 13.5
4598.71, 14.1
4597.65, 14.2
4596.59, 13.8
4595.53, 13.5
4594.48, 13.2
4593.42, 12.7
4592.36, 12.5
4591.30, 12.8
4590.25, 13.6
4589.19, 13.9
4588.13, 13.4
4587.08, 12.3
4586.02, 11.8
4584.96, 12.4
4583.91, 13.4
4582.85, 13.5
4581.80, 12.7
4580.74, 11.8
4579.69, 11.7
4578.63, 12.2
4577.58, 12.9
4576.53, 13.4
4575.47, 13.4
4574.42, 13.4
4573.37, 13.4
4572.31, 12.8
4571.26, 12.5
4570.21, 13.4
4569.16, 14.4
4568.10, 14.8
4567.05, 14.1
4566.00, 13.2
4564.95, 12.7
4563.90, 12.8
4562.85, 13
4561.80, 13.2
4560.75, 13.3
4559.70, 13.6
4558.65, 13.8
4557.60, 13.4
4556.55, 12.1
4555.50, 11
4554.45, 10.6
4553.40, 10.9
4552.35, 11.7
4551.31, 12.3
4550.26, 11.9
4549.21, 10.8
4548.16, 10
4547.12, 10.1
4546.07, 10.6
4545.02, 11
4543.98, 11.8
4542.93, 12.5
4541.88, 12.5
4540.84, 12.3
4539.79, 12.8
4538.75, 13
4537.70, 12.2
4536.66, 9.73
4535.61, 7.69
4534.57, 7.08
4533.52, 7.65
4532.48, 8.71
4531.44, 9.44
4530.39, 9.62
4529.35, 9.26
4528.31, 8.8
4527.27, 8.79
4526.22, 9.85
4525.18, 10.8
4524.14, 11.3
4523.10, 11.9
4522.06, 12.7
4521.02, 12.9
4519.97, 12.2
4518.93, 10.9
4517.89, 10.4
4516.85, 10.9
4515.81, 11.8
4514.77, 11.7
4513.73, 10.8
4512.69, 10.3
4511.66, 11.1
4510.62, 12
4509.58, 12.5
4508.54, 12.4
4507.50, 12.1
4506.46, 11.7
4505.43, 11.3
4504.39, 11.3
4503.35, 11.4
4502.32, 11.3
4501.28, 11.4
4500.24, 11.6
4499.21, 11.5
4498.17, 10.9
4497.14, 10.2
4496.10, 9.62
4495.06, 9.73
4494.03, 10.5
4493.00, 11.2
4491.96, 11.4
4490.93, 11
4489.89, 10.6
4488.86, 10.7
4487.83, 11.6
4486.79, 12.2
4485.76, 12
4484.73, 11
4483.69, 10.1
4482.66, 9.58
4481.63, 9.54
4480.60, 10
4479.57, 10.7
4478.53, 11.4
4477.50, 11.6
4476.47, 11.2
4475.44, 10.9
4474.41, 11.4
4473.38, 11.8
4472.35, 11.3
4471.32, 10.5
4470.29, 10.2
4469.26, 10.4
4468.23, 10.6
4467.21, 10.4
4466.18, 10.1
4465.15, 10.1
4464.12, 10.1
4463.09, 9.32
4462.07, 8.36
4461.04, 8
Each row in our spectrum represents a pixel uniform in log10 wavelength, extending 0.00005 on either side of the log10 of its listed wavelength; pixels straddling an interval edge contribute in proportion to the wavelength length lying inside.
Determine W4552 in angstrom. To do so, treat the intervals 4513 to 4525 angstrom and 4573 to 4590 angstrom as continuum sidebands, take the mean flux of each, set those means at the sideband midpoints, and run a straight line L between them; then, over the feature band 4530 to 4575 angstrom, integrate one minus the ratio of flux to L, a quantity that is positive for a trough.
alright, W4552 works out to 1.7 angstrom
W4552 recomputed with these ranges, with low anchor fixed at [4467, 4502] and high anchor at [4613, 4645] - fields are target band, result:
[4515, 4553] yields 3.3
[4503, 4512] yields -0.4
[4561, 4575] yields -1.0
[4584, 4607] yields -0.1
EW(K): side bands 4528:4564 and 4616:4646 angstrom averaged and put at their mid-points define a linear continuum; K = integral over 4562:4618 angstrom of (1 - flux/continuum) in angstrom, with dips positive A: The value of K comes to -3.7 angstrom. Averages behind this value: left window 11.2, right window 13.6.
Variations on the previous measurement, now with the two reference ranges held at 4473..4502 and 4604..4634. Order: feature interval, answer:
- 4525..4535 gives 2.4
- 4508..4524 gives -0.2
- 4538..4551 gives 0.5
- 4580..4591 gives 0.1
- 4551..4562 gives 0.0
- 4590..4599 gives -0.1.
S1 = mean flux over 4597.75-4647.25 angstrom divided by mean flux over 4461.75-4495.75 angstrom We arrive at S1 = 1.27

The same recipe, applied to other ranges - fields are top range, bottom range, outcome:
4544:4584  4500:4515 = 1.09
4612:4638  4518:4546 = 1.29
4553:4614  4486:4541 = 1.20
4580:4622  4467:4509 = 1.21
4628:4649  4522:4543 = 1.30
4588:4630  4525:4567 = 1.20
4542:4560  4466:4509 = 1.06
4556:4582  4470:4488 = 1.20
